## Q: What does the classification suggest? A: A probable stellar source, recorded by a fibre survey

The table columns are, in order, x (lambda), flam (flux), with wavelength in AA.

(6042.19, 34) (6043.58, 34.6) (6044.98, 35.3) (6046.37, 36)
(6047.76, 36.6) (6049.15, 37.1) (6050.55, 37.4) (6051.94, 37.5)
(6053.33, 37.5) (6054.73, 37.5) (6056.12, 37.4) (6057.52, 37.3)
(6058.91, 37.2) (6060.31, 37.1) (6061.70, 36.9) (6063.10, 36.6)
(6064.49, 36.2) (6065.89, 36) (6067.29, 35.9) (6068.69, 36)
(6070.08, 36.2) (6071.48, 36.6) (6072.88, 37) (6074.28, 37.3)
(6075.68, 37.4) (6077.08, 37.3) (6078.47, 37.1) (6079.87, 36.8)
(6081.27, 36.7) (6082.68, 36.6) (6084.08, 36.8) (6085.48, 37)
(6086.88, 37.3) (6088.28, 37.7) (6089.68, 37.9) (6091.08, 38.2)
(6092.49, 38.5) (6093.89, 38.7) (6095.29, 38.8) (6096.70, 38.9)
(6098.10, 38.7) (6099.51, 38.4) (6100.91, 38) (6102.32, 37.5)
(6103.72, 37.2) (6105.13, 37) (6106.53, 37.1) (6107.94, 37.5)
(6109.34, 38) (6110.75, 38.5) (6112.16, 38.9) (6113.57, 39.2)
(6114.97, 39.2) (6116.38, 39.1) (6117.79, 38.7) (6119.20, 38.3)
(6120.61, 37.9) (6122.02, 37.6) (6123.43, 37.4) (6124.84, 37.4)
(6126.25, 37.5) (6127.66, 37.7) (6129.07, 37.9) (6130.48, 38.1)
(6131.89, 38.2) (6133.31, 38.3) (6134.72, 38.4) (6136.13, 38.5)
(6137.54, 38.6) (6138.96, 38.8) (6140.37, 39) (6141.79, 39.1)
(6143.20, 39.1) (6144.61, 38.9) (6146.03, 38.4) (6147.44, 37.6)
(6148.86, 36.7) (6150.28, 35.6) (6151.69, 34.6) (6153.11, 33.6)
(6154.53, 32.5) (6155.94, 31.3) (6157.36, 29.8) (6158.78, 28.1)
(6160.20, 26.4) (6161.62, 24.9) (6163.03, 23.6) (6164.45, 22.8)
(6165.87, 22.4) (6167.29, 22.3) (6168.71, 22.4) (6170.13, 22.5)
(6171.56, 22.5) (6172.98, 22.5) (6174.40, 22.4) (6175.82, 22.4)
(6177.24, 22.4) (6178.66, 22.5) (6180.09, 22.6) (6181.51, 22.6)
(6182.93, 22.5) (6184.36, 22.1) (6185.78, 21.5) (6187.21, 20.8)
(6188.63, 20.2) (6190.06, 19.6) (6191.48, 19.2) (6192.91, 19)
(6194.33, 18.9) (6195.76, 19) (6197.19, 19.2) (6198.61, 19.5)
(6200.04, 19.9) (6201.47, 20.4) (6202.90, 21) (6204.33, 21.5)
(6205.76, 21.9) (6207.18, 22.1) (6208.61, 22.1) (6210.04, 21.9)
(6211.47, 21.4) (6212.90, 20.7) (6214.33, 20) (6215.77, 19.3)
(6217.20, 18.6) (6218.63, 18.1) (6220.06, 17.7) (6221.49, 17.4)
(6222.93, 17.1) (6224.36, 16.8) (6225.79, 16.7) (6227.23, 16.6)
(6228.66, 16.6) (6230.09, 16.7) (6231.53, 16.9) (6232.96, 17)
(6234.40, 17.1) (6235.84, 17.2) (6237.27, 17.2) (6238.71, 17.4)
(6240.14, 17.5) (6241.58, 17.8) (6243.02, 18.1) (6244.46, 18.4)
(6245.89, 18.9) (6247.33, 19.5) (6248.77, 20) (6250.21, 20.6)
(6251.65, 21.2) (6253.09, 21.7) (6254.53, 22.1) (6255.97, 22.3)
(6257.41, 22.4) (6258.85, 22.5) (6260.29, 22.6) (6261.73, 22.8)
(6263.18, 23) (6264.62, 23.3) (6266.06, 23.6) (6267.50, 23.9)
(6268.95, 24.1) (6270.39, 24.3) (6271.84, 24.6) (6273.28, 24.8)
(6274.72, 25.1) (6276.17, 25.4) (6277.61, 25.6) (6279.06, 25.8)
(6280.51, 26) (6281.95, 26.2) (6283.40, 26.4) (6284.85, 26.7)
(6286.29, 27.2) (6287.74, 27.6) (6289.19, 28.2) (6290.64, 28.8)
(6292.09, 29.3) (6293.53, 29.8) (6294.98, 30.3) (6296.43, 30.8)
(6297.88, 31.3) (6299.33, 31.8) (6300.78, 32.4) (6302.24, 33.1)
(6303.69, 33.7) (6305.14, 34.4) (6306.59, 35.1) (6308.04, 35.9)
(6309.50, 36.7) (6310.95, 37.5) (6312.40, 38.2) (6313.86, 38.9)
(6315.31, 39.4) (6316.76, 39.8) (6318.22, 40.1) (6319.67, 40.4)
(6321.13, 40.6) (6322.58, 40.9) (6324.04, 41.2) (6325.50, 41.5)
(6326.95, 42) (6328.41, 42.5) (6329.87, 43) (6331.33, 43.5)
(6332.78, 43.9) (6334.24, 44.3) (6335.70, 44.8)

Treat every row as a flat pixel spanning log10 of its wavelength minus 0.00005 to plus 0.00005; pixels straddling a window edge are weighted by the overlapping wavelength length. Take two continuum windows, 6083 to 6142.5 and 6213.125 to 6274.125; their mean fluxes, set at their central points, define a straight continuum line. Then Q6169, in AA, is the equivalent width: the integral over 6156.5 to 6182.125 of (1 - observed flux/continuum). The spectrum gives 5.6 AA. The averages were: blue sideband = 38.1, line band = 23.7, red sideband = 19.9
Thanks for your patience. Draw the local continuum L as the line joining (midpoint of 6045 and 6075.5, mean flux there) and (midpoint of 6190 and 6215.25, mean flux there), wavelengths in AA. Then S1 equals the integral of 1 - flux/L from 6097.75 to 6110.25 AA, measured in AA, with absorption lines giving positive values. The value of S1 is -2.3 AA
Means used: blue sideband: 36.8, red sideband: 20.4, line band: 37.7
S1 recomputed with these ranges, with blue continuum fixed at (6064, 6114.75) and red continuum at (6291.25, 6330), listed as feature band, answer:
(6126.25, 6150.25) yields -0.60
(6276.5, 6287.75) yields 3.18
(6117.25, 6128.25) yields -0.13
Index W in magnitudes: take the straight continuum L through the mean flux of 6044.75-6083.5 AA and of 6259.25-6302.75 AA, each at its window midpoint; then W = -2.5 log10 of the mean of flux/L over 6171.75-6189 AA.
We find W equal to 0.38 mag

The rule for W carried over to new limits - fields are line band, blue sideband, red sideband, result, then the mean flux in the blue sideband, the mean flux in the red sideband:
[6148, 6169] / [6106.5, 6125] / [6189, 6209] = 0.02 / 38.3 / 20.2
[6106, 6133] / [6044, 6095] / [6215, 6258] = -0.21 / 37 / 18.5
